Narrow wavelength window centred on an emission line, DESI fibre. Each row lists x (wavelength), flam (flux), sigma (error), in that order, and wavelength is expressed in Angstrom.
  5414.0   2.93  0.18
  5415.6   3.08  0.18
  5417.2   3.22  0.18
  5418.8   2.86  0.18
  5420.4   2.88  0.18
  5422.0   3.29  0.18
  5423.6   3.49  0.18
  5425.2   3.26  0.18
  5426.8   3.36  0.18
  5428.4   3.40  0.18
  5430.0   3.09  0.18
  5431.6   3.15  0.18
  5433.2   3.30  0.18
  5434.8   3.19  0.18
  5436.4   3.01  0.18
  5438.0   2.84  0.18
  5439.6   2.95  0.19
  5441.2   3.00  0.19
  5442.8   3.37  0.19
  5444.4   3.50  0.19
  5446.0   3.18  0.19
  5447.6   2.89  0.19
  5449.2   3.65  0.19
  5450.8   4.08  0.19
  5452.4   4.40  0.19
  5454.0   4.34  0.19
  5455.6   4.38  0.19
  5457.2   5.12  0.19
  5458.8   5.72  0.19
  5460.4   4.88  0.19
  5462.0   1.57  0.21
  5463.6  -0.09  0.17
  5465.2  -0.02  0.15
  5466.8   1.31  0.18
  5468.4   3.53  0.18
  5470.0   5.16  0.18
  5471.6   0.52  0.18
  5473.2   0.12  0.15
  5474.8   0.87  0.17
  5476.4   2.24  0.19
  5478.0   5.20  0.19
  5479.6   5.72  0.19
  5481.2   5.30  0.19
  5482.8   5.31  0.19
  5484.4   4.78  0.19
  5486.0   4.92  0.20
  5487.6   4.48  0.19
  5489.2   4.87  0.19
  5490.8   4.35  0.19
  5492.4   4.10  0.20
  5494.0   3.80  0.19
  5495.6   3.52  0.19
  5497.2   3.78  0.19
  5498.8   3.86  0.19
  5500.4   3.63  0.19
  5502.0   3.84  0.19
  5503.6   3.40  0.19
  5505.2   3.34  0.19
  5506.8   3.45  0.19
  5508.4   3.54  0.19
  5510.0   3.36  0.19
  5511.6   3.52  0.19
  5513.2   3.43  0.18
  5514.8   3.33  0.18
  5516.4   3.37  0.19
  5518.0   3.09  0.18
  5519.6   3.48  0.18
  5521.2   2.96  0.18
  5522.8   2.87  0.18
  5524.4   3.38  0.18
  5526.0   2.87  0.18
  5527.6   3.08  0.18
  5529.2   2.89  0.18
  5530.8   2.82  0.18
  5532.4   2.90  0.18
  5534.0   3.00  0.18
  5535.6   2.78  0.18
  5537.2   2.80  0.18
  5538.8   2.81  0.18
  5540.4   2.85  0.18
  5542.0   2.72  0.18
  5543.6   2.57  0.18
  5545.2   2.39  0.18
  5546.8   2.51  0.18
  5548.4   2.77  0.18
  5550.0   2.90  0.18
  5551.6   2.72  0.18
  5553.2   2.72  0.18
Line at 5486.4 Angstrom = C IV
